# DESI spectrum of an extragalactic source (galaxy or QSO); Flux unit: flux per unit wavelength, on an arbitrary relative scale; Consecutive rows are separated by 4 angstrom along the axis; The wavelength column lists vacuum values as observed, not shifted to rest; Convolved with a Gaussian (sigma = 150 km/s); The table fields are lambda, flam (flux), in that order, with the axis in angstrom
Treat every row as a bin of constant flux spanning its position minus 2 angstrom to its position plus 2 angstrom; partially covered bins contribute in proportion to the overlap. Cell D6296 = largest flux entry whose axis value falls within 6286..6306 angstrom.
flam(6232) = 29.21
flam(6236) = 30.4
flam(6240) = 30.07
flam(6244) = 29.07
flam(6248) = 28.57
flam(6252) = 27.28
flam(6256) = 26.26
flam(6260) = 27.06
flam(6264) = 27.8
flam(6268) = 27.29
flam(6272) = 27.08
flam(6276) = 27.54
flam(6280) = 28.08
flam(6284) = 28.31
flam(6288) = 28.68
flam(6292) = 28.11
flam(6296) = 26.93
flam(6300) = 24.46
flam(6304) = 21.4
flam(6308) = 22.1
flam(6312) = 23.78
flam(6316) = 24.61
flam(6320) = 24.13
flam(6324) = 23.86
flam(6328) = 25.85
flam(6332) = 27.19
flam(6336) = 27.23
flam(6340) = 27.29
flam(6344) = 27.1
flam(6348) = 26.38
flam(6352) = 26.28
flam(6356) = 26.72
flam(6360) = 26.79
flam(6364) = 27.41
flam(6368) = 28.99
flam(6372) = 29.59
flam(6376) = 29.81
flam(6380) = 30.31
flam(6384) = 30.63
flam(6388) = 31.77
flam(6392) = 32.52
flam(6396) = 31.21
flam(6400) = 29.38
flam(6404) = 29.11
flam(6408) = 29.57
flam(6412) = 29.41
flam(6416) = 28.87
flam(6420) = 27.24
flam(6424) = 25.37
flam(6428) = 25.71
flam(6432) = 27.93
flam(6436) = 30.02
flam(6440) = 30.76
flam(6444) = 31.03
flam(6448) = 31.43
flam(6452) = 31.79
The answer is 28.68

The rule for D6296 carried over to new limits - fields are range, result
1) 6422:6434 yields 27.93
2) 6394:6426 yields 31.21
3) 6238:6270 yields 30.07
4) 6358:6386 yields 30.63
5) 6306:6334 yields 27.19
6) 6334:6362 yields 27.29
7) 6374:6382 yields 30.31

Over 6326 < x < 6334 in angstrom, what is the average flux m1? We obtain 26.5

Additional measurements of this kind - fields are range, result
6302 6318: 23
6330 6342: 27.2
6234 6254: 29.1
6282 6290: 28.5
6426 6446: 29.1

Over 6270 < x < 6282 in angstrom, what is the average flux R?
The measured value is 27.6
